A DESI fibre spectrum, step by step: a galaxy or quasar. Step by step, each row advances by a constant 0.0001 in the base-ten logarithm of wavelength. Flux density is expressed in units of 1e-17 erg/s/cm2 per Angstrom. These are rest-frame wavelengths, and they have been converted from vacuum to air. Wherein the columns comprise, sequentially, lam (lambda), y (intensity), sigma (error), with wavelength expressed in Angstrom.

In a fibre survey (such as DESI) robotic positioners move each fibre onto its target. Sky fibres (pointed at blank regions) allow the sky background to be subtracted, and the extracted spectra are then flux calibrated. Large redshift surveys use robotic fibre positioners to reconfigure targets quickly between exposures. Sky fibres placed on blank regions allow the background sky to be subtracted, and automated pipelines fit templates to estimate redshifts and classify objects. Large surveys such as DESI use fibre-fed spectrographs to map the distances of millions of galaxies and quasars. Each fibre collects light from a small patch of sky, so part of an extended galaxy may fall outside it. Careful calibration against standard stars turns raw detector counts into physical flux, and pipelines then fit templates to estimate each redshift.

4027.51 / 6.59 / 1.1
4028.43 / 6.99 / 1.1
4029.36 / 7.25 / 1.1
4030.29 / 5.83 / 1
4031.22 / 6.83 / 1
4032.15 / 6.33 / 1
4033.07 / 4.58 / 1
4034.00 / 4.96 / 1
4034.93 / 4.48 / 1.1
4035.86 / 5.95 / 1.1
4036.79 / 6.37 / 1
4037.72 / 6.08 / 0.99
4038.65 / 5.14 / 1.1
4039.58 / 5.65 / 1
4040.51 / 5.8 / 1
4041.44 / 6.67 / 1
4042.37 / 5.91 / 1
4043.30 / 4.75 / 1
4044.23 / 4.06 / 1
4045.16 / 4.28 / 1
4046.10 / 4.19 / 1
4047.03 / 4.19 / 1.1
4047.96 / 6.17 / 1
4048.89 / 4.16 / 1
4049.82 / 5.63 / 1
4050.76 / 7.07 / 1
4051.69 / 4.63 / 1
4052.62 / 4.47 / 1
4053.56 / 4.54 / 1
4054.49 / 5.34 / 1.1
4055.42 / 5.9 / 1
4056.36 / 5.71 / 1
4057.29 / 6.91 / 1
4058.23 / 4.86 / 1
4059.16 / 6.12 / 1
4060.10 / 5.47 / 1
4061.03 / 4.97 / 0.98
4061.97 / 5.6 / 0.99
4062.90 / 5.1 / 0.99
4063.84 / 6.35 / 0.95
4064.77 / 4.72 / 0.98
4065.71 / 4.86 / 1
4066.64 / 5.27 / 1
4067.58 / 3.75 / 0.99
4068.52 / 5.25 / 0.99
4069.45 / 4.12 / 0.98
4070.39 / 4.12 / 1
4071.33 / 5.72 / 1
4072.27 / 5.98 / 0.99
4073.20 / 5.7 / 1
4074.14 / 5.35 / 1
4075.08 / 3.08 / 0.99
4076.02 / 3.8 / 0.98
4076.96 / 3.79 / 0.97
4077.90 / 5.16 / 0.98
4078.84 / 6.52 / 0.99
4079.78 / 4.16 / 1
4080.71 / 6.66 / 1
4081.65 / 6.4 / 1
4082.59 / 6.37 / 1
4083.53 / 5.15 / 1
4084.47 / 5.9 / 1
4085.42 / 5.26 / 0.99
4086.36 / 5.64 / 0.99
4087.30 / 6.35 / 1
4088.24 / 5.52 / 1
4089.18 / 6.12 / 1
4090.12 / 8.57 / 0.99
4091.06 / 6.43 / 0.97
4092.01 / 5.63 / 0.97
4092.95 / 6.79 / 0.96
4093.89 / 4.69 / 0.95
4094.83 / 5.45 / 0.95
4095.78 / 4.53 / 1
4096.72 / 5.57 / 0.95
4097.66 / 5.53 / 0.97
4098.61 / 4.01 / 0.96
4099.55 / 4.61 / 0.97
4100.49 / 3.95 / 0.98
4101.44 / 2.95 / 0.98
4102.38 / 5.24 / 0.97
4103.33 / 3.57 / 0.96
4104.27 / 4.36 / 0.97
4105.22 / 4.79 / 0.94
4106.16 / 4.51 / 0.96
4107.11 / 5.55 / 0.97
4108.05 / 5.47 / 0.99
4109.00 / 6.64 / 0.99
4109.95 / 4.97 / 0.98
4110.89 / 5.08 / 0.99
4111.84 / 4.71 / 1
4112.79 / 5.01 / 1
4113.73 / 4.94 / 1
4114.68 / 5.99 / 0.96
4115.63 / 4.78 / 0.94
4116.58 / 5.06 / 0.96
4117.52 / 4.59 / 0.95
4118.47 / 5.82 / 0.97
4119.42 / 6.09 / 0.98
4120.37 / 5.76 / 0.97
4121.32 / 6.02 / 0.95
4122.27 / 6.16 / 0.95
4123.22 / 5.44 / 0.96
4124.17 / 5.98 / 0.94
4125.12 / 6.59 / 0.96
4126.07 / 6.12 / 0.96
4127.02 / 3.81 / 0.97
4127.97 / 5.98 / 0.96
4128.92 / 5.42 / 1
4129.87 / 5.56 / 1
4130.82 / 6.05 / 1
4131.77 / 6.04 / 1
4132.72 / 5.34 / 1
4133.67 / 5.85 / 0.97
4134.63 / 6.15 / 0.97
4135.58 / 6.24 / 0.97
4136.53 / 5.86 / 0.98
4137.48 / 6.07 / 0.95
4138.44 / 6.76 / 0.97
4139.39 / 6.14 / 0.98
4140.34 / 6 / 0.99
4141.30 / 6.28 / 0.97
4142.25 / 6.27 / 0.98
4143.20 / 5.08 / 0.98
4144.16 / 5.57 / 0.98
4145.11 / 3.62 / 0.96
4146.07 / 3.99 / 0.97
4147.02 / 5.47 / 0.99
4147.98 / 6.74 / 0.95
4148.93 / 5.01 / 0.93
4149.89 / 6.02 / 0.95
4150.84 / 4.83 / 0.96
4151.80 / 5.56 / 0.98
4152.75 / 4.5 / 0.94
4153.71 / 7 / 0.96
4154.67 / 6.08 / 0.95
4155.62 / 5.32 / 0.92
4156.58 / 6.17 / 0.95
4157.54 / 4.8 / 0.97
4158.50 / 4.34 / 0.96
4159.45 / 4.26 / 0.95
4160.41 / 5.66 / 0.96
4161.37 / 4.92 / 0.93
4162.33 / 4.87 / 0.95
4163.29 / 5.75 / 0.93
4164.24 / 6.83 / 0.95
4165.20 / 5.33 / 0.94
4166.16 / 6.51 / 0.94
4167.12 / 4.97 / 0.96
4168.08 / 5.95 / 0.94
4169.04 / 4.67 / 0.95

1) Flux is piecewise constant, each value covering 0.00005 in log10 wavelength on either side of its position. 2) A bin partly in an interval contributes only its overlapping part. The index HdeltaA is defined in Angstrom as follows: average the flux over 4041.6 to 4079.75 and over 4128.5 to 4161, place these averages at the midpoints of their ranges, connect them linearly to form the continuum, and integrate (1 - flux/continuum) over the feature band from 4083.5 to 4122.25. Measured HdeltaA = 0.1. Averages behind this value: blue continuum 5.09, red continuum 5.59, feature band 5.32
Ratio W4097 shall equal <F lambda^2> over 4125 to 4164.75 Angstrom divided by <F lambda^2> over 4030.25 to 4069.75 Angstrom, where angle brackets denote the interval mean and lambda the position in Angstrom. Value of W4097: 1.10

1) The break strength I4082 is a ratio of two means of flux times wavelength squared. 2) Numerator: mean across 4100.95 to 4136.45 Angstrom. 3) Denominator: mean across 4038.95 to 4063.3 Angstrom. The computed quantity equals 1.0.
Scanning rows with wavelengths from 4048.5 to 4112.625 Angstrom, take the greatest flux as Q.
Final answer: 8.57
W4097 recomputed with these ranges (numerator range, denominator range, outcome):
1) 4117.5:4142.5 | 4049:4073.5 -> 1.15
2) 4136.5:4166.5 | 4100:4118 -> 1.17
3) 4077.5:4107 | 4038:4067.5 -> 1.03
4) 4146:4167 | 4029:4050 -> 1.07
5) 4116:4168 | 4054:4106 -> 1.10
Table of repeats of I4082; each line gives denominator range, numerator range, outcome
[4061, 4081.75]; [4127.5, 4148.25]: 1.18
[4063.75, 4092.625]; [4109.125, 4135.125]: 1.05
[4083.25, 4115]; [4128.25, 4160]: 1.08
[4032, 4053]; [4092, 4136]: 1.04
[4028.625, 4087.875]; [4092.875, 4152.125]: 1.03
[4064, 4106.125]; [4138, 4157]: 1.12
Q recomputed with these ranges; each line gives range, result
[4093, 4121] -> 6.64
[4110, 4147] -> 6.76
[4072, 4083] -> 6.66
